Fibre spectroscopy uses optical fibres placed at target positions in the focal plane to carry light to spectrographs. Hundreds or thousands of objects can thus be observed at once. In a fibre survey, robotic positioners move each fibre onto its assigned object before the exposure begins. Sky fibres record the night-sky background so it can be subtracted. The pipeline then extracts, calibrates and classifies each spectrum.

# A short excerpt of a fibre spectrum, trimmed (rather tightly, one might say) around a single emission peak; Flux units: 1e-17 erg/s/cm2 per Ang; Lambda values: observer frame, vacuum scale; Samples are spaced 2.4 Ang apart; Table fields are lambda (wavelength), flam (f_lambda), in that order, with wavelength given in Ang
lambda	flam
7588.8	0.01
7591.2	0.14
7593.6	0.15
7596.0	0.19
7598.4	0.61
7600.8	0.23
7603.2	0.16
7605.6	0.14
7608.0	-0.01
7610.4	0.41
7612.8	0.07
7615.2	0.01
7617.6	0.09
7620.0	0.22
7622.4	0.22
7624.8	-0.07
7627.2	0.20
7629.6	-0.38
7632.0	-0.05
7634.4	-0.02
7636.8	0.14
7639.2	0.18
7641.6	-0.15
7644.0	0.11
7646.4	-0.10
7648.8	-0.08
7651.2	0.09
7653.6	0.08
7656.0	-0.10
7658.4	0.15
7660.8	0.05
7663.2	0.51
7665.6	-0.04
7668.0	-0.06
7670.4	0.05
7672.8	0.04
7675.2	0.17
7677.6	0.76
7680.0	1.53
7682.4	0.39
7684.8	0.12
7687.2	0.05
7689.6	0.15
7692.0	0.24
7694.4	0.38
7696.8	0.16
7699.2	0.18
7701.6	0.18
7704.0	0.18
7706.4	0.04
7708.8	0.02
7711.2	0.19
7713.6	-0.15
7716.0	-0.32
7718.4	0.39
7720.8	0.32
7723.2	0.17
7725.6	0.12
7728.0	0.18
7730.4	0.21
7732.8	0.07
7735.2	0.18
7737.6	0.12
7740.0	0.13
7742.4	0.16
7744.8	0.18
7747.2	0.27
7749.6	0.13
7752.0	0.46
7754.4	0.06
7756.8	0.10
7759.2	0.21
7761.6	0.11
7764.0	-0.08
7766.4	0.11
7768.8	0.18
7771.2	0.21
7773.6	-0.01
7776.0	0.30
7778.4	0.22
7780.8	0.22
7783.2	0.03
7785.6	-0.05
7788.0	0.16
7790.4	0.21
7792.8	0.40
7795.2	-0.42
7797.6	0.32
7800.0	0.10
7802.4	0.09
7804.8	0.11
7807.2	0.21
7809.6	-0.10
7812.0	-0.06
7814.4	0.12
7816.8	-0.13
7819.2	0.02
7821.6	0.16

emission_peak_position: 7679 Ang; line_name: H-gamma 4340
